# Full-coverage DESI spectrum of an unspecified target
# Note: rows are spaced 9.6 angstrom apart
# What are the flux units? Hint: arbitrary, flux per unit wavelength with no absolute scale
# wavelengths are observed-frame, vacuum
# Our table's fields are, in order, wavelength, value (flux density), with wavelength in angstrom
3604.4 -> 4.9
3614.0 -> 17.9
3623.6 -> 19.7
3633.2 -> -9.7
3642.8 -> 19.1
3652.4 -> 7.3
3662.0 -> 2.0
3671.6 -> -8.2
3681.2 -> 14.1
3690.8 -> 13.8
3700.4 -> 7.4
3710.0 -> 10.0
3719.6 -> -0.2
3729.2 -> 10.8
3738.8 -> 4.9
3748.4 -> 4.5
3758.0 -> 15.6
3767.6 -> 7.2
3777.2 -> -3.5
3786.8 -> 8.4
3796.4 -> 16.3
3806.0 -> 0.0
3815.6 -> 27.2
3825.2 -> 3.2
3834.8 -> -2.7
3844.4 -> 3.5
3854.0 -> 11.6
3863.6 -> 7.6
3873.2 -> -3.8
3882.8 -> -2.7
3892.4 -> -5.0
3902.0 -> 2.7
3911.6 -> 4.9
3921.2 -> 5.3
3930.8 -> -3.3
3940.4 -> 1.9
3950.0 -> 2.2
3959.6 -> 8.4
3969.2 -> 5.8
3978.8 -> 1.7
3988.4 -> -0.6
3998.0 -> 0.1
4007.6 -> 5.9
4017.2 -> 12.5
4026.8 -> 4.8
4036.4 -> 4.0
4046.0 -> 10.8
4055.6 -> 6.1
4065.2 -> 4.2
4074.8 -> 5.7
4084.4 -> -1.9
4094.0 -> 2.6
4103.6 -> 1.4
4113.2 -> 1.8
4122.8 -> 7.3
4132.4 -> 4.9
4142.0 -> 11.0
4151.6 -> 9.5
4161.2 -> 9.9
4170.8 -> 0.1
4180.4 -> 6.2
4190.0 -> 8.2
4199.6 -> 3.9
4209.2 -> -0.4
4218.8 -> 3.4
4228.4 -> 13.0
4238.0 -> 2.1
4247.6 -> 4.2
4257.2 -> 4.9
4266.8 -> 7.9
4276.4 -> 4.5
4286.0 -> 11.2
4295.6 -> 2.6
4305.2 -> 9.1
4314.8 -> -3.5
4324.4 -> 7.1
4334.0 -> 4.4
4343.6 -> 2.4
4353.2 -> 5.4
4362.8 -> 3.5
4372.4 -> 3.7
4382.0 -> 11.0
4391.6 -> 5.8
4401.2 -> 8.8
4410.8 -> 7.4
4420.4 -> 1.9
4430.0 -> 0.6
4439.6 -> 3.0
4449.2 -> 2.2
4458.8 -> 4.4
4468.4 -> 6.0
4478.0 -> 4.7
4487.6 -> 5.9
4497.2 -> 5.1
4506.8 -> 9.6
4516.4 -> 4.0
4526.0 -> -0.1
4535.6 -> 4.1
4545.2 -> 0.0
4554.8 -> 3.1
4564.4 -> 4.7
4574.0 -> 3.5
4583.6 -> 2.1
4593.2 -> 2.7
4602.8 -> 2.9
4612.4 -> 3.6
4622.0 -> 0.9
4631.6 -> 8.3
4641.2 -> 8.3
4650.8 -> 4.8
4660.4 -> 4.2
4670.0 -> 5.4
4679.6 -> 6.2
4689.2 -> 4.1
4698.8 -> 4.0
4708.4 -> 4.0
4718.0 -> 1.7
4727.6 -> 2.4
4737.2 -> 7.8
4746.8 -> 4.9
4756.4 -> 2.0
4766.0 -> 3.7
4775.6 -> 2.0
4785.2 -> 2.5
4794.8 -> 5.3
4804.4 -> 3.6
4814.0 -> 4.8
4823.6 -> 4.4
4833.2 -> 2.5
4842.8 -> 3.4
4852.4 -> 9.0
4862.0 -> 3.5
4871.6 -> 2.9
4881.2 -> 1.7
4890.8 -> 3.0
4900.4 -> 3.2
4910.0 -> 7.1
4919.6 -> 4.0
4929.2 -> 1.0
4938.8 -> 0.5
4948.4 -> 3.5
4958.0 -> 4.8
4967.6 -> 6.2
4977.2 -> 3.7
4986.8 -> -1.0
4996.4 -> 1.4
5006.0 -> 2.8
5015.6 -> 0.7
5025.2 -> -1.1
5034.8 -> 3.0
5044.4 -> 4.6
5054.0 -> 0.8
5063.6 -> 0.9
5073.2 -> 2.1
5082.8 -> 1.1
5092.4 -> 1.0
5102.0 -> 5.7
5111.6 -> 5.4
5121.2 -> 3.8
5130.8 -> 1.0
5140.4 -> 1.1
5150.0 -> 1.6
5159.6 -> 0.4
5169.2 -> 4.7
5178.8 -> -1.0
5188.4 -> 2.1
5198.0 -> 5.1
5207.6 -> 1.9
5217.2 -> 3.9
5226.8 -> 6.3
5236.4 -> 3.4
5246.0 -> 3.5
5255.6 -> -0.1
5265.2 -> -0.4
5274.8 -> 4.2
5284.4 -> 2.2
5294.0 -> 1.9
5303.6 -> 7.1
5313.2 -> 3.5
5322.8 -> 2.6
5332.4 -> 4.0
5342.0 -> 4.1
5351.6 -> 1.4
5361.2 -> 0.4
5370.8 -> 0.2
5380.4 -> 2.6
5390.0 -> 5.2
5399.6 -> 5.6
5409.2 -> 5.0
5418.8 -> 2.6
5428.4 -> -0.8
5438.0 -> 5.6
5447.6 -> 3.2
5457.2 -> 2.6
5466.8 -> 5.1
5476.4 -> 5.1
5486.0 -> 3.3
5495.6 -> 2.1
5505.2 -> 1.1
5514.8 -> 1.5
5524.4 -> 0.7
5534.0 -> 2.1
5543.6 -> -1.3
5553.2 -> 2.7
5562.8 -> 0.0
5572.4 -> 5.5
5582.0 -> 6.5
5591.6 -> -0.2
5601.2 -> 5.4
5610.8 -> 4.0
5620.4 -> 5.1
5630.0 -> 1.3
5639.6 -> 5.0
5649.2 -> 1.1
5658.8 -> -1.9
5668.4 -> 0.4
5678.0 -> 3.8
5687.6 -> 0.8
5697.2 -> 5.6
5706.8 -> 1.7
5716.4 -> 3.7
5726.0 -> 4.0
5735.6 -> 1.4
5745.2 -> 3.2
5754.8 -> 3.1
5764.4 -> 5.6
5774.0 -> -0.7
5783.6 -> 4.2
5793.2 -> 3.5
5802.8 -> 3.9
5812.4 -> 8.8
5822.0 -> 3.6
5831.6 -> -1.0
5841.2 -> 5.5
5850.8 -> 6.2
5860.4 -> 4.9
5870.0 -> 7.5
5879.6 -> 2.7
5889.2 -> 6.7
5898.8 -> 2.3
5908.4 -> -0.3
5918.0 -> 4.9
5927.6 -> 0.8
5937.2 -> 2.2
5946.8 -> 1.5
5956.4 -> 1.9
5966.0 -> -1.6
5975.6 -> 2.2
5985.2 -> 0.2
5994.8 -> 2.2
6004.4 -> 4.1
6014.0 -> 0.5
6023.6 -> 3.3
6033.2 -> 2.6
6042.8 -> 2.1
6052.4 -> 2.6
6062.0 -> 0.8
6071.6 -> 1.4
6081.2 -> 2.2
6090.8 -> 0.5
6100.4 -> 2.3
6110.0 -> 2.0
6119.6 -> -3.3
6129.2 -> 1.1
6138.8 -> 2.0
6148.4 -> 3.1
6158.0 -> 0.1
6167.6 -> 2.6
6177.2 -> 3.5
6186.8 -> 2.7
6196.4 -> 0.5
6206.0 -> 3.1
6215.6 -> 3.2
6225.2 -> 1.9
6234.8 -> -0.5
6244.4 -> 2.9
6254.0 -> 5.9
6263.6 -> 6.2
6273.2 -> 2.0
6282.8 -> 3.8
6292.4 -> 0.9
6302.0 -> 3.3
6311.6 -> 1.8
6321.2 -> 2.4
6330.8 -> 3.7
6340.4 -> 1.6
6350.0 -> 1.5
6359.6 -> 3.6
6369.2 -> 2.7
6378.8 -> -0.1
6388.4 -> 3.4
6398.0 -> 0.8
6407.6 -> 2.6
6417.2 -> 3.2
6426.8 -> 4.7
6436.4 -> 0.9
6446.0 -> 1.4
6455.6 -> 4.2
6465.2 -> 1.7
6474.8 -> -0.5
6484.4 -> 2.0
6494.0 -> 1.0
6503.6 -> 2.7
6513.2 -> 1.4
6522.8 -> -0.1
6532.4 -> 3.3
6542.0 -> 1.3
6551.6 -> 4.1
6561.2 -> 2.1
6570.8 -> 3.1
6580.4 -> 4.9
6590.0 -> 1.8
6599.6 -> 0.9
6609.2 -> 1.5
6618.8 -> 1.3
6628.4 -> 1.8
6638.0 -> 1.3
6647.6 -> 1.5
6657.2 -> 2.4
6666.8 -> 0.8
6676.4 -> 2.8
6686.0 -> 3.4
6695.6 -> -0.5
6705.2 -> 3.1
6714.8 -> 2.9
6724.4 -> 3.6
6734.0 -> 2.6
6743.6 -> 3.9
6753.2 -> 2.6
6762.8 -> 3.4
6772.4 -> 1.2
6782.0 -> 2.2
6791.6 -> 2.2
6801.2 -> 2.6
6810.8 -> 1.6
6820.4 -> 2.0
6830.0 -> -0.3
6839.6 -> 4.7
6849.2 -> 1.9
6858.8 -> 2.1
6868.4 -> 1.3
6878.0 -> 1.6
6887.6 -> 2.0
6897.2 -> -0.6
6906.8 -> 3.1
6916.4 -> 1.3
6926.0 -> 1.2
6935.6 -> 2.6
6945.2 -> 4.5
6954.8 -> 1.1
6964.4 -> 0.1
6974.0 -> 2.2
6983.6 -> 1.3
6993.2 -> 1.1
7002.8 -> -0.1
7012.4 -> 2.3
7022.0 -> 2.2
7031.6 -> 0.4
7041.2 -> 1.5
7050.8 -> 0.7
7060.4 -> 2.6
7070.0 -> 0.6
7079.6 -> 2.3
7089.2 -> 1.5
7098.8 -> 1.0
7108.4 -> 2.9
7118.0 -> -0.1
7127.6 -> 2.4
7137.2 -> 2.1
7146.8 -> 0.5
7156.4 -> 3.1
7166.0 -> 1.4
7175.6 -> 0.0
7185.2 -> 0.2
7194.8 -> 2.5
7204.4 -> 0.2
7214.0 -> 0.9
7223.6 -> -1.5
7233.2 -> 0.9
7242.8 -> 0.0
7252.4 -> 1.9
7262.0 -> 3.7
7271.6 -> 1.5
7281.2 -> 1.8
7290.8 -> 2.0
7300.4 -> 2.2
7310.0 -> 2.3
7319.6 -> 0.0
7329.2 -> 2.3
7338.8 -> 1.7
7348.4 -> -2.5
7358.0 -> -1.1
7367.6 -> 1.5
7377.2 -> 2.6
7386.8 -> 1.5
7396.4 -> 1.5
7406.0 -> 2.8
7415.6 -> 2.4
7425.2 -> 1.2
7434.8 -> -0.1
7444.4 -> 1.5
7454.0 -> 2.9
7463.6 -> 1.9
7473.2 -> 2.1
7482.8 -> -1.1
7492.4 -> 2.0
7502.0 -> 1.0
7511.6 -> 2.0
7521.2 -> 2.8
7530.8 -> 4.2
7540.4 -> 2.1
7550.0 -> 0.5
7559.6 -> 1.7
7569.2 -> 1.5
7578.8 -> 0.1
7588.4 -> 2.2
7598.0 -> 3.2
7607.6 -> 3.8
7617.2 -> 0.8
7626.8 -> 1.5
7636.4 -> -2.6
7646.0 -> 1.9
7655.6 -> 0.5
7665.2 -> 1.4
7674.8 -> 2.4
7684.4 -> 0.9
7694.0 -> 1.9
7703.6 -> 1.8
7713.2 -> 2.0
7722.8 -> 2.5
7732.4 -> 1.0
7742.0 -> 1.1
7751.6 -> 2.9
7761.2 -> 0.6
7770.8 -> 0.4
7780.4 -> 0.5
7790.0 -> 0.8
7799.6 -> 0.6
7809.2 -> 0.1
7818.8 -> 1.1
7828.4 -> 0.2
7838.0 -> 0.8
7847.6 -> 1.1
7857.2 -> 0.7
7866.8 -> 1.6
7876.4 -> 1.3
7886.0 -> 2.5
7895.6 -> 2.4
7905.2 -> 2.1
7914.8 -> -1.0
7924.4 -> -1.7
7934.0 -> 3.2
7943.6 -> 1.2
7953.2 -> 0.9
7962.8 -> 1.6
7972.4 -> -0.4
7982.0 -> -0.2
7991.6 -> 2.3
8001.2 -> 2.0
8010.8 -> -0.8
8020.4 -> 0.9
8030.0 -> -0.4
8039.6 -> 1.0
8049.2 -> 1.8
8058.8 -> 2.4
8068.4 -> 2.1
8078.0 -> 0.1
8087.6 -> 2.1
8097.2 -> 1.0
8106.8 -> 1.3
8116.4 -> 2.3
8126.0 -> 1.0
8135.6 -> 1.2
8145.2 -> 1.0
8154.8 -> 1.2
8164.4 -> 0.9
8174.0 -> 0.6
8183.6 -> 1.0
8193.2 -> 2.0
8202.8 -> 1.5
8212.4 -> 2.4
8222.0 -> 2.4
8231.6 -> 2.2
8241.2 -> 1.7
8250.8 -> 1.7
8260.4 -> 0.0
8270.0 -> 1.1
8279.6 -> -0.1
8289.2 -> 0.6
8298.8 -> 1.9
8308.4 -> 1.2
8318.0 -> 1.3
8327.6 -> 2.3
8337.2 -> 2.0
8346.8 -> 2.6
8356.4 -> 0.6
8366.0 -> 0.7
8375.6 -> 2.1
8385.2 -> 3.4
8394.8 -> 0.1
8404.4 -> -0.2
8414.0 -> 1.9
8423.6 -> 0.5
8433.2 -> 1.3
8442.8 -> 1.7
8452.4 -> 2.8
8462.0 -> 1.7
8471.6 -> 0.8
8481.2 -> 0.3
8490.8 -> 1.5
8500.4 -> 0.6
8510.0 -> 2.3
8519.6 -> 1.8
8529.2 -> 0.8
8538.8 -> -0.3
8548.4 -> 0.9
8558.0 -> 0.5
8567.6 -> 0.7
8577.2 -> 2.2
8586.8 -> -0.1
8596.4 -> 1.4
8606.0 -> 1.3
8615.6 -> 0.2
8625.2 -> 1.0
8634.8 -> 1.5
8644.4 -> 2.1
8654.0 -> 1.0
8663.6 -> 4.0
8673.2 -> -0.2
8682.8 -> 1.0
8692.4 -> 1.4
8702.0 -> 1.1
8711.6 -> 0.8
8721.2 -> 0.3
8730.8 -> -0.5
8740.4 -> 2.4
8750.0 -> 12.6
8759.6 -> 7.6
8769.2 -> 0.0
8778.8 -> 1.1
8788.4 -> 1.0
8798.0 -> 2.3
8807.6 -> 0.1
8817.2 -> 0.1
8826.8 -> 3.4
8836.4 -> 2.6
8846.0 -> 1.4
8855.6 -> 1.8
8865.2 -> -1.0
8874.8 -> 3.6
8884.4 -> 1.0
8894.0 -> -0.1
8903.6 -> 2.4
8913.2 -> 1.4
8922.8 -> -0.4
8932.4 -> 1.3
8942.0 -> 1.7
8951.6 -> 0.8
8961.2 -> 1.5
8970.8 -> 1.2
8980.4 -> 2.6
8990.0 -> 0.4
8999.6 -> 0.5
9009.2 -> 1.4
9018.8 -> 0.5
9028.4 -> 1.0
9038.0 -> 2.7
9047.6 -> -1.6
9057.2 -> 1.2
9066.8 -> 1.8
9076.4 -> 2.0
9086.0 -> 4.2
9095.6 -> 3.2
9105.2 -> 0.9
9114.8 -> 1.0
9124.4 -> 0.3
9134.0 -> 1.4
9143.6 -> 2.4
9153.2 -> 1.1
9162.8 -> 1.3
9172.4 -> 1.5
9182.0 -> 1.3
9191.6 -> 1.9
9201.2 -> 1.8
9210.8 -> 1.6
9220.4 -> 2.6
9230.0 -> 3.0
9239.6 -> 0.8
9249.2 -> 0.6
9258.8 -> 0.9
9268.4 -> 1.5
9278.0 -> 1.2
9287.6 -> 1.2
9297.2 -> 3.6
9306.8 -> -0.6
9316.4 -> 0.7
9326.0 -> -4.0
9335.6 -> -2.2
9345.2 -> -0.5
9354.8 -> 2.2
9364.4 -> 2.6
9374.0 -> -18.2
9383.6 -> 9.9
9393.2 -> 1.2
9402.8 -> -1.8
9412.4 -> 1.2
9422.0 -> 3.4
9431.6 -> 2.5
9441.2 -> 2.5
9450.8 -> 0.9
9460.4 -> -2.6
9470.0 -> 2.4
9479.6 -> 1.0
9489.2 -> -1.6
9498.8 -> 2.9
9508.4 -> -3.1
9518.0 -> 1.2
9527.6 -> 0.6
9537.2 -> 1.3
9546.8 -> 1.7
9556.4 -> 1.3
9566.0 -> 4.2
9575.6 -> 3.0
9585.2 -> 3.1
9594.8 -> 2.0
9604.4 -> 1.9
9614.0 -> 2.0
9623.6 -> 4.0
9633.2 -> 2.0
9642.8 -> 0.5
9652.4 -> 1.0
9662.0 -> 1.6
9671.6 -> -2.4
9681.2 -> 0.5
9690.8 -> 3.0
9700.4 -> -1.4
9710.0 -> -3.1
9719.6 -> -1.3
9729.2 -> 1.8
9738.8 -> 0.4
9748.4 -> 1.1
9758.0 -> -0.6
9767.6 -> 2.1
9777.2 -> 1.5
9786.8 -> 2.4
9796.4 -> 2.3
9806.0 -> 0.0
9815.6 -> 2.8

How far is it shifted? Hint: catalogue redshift 1.35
